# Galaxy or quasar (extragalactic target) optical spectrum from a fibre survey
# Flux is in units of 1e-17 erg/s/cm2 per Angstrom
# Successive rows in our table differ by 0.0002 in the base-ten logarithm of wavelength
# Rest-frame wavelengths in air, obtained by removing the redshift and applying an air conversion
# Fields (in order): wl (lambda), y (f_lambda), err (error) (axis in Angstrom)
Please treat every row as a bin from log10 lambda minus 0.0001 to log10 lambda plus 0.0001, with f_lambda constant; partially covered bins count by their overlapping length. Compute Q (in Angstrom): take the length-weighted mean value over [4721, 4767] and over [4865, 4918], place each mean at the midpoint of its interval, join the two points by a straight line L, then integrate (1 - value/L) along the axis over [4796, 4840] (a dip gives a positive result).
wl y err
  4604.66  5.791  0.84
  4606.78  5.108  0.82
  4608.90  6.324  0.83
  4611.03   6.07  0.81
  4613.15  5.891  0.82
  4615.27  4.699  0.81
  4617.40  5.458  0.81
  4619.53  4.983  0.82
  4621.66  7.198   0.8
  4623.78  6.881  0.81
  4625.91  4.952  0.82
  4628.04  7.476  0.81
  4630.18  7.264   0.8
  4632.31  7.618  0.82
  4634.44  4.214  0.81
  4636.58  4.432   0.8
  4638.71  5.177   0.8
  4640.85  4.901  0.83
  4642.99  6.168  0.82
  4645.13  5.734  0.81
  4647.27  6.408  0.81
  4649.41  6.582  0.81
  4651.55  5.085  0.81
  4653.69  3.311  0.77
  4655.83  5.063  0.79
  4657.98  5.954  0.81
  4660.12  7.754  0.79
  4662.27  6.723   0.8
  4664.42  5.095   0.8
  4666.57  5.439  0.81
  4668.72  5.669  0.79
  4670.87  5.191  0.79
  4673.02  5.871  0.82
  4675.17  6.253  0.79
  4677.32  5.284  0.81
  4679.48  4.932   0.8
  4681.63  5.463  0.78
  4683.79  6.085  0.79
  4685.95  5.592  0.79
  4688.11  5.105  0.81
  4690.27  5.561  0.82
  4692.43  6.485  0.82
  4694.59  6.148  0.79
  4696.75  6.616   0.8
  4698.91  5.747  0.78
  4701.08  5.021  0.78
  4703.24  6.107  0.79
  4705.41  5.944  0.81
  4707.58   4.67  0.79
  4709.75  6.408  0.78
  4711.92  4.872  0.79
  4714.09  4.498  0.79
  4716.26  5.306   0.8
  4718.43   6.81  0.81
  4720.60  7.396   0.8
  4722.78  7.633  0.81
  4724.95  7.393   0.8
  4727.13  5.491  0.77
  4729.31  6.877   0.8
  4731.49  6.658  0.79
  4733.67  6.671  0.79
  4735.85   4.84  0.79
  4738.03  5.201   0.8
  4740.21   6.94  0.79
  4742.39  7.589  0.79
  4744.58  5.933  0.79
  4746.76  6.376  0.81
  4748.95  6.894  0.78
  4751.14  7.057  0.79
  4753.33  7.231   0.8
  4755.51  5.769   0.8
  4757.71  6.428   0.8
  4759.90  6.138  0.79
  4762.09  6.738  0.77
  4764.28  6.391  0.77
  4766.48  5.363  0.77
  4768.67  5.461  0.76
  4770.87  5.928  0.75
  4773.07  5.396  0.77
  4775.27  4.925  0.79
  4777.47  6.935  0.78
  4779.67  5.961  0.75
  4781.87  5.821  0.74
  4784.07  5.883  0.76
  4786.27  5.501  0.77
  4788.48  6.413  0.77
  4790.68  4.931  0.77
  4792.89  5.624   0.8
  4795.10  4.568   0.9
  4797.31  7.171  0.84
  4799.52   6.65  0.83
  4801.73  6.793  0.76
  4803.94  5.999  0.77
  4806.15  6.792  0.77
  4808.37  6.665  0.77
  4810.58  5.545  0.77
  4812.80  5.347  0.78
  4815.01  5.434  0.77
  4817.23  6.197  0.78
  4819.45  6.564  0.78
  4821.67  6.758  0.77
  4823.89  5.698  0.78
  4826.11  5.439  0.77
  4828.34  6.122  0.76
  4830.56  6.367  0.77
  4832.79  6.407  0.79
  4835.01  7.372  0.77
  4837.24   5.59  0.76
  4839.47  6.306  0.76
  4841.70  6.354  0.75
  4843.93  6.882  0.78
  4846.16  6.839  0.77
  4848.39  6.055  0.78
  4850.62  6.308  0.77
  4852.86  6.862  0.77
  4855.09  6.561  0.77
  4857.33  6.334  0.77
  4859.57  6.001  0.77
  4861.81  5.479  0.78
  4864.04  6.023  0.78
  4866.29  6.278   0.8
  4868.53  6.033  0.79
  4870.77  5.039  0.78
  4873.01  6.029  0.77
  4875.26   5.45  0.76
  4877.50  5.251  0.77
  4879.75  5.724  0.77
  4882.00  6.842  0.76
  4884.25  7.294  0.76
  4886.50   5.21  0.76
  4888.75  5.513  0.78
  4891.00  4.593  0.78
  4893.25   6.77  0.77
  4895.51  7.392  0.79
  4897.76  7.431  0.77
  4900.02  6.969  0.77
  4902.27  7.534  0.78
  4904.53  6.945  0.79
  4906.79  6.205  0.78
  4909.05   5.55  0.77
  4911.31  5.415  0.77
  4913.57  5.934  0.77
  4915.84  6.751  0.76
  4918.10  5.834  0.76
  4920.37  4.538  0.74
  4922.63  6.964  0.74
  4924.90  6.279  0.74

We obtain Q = 0.5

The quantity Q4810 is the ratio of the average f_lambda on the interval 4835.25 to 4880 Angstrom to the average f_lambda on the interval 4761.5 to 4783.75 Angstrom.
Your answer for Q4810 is 1.0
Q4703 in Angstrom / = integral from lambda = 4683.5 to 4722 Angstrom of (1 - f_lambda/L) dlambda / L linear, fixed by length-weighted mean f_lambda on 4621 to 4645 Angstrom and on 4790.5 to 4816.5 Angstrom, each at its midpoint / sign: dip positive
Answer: 1.2 Angstrom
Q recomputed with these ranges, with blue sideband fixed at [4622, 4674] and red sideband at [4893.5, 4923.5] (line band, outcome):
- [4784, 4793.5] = 0.8 Angstrom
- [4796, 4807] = -0.8 Angstrom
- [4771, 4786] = 0.8 Angstrom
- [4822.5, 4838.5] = 0.2 Angstrom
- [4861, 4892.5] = 2.8 Angstrom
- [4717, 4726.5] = -1.8 Angstrom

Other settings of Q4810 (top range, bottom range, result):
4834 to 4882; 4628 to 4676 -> 1.07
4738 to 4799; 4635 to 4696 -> 1.09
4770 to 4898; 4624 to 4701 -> 1.06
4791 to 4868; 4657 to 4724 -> 1.06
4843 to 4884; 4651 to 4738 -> 1.05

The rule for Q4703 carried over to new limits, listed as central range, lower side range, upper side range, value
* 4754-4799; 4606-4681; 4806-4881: 0.75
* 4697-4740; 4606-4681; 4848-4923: -1.01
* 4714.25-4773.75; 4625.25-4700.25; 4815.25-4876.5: -4.00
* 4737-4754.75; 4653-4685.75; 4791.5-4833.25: -2.29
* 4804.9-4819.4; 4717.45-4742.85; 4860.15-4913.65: 0.72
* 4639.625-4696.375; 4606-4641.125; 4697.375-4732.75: 2.34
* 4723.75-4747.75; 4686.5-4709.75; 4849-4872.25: -2.16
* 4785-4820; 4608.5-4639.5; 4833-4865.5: 1.45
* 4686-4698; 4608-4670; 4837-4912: -0.09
